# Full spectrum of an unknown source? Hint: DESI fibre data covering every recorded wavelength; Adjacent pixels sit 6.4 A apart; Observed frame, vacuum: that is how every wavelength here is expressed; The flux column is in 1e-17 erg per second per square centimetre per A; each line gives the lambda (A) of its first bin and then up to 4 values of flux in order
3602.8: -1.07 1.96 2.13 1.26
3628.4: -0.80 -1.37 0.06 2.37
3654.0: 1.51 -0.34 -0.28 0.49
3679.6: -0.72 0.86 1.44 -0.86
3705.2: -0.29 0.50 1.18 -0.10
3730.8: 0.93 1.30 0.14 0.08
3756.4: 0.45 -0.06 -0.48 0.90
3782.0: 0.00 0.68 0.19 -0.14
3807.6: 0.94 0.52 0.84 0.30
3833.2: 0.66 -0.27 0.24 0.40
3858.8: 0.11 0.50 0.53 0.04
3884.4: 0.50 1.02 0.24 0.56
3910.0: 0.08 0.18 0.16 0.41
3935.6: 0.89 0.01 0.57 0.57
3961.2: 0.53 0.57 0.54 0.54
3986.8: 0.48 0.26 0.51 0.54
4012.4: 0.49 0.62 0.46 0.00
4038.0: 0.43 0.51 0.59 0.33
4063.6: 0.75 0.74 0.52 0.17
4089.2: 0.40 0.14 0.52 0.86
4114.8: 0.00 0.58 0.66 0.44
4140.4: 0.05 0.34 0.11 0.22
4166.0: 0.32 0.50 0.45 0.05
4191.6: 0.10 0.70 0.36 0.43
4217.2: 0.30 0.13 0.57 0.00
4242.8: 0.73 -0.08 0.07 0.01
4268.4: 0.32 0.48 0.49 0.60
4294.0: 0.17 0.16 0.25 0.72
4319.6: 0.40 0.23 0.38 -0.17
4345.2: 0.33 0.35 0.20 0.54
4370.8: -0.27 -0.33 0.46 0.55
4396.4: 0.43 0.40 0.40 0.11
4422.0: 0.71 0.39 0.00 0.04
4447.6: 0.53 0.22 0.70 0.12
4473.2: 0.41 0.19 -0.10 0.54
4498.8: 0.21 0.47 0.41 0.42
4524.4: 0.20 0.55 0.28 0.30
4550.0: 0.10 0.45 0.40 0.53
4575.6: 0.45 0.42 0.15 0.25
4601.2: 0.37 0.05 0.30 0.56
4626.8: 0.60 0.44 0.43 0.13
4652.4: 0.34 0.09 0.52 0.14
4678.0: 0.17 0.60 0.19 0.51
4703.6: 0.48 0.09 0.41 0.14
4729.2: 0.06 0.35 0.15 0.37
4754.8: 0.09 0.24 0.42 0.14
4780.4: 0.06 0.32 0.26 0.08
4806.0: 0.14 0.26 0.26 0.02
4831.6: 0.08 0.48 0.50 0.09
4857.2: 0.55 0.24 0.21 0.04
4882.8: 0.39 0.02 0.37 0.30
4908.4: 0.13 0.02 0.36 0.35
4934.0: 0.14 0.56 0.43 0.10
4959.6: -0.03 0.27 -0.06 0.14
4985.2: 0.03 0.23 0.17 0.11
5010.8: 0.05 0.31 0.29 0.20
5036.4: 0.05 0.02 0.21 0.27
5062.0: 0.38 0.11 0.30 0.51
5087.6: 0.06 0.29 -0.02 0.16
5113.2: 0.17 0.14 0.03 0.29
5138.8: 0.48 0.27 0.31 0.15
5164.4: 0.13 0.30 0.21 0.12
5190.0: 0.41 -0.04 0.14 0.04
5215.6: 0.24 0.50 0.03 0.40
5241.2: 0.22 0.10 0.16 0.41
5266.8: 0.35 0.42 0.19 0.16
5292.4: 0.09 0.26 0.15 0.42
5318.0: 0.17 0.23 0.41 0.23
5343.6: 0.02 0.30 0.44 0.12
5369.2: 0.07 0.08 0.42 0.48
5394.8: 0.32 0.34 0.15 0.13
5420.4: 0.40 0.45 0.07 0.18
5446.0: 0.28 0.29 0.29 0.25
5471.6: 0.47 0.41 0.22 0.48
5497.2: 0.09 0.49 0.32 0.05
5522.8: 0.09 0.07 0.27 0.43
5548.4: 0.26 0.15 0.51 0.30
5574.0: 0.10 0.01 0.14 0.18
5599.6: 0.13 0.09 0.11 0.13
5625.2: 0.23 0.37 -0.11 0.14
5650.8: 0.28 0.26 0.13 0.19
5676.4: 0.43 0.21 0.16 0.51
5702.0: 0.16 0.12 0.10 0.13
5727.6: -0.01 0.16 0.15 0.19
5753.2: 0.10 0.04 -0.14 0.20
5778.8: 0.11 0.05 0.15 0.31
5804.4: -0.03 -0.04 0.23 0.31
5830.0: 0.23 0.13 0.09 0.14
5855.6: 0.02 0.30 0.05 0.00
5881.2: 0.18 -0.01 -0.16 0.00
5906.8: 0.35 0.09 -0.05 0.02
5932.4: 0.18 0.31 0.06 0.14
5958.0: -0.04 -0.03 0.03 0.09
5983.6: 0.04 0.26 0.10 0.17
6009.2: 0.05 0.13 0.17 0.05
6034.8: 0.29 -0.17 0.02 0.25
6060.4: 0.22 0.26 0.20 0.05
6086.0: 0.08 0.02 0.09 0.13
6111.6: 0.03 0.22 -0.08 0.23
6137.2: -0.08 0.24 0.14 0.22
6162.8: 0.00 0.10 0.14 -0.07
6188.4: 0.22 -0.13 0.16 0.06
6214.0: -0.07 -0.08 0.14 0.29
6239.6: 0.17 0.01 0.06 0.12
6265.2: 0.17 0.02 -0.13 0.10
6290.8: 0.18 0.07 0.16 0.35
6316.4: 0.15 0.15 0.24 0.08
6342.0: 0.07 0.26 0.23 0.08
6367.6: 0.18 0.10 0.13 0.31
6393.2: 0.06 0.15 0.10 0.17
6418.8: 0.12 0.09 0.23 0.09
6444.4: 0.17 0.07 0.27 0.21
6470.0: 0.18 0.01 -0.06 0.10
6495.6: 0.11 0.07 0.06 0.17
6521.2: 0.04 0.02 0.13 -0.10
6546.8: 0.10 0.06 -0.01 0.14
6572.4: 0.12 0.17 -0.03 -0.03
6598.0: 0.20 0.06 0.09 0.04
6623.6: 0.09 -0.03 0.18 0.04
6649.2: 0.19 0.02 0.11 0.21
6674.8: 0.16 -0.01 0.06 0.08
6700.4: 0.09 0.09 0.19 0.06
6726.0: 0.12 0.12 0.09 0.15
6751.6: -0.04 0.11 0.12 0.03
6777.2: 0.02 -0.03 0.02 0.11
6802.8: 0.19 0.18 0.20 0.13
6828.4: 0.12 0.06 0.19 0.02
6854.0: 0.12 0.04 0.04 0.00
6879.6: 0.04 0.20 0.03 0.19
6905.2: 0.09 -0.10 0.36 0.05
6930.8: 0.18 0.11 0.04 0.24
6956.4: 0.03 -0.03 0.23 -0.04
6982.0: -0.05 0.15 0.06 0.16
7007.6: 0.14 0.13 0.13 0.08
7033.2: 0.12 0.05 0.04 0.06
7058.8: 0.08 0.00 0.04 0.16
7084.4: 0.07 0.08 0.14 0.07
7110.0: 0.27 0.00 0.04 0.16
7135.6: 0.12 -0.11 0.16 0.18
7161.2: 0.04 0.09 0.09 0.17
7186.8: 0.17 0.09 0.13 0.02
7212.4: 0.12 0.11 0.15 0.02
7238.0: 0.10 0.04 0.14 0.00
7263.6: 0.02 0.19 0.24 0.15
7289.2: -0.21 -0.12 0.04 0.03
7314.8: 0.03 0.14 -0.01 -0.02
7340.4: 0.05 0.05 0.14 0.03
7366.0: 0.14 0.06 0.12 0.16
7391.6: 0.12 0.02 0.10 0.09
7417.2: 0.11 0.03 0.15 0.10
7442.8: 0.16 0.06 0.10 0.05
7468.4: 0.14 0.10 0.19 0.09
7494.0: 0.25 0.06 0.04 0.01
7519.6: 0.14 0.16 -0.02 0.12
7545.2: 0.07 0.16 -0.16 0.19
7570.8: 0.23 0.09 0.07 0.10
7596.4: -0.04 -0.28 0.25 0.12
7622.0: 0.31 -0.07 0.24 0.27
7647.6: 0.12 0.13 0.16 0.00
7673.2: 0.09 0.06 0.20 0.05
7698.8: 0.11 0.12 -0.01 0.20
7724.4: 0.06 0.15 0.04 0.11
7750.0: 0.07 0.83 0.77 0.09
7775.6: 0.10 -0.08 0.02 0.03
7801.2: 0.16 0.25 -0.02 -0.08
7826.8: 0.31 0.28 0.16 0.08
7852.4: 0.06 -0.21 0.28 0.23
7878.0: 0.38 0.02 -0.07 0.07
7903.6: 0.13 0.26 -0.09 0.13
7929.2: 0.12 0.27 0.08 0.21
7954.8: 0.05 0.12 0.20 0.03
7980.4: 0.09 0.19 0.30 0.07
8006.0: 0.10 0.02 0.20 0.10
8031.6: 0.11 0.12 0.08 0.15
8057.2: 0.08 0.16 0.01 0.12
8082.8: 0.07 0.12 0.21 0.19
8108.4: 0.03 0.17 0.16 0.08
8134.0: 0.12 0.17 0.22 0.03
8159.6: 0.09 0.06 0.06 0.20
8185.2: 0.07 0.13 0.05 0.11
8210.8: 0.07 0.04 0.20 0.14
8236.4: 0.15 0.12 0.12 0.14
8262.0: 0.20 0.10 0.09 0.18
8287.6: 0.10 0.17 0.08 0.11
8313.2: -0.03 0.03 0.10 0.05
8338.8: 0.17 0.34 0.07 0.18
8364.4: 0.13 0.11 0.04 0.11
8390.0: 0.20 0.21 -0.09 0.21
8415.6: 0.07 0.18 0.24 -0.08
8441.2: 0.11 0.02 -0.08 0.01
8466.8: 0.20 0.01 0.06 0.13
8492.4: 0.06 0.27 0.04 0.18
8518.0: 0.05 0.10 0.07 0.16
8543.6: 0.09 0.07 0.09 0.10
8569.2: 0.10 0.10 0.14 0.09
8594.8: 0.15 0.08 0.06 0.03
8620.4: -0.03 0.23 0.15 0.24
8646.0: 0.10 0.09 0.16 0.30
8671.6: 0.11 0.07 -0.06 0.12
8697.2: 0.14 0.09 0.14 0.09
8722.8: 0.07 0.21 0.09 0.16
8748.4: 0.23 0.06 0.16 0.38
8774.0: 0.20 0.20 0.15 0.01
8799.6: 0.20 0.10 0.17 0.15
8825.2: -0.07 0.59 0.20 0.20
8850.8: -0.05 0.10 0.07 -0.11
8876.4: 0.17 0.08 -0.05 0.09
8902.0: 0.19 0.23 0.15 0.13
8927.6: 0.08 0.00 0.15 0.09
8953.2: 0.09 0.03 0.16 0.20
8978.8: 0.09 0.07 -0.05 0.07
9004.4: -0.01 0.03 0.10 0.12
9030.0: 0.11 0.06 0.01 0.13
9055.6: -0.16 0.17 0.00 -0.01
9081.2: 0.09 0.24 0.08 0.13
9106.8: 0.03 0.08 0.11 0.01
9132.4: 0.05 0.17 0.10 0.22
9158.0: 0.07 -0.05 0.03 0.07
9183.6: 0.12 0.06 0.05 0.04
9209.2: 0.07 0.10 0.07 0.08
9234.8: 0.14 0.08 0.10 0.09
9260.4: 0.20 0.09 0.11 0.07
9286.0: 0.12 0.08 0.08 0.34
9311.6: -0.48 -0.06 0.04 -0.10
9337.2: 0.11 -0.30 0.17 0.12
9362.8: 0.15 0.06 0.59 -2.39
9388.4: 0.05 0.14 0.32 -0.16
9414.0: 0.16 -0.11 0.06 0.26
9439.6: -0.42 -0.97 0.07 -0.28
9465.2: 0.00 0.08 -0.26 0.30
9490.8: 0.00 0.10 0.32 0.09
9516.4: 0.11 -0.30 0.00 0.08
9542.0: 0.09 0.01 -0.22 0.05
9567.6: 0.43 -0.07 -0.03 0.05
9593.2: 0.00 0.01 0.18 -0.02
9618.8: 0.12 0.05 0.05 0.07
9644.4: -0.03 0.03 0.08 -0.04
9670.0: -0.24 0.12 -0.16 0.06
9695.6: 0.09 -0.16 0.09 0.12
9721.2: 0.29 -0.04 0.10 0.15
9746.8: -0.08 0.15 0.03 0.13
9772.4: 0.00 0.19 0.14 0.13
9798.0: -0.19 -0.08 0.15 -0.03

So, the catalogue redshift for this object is 1.08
